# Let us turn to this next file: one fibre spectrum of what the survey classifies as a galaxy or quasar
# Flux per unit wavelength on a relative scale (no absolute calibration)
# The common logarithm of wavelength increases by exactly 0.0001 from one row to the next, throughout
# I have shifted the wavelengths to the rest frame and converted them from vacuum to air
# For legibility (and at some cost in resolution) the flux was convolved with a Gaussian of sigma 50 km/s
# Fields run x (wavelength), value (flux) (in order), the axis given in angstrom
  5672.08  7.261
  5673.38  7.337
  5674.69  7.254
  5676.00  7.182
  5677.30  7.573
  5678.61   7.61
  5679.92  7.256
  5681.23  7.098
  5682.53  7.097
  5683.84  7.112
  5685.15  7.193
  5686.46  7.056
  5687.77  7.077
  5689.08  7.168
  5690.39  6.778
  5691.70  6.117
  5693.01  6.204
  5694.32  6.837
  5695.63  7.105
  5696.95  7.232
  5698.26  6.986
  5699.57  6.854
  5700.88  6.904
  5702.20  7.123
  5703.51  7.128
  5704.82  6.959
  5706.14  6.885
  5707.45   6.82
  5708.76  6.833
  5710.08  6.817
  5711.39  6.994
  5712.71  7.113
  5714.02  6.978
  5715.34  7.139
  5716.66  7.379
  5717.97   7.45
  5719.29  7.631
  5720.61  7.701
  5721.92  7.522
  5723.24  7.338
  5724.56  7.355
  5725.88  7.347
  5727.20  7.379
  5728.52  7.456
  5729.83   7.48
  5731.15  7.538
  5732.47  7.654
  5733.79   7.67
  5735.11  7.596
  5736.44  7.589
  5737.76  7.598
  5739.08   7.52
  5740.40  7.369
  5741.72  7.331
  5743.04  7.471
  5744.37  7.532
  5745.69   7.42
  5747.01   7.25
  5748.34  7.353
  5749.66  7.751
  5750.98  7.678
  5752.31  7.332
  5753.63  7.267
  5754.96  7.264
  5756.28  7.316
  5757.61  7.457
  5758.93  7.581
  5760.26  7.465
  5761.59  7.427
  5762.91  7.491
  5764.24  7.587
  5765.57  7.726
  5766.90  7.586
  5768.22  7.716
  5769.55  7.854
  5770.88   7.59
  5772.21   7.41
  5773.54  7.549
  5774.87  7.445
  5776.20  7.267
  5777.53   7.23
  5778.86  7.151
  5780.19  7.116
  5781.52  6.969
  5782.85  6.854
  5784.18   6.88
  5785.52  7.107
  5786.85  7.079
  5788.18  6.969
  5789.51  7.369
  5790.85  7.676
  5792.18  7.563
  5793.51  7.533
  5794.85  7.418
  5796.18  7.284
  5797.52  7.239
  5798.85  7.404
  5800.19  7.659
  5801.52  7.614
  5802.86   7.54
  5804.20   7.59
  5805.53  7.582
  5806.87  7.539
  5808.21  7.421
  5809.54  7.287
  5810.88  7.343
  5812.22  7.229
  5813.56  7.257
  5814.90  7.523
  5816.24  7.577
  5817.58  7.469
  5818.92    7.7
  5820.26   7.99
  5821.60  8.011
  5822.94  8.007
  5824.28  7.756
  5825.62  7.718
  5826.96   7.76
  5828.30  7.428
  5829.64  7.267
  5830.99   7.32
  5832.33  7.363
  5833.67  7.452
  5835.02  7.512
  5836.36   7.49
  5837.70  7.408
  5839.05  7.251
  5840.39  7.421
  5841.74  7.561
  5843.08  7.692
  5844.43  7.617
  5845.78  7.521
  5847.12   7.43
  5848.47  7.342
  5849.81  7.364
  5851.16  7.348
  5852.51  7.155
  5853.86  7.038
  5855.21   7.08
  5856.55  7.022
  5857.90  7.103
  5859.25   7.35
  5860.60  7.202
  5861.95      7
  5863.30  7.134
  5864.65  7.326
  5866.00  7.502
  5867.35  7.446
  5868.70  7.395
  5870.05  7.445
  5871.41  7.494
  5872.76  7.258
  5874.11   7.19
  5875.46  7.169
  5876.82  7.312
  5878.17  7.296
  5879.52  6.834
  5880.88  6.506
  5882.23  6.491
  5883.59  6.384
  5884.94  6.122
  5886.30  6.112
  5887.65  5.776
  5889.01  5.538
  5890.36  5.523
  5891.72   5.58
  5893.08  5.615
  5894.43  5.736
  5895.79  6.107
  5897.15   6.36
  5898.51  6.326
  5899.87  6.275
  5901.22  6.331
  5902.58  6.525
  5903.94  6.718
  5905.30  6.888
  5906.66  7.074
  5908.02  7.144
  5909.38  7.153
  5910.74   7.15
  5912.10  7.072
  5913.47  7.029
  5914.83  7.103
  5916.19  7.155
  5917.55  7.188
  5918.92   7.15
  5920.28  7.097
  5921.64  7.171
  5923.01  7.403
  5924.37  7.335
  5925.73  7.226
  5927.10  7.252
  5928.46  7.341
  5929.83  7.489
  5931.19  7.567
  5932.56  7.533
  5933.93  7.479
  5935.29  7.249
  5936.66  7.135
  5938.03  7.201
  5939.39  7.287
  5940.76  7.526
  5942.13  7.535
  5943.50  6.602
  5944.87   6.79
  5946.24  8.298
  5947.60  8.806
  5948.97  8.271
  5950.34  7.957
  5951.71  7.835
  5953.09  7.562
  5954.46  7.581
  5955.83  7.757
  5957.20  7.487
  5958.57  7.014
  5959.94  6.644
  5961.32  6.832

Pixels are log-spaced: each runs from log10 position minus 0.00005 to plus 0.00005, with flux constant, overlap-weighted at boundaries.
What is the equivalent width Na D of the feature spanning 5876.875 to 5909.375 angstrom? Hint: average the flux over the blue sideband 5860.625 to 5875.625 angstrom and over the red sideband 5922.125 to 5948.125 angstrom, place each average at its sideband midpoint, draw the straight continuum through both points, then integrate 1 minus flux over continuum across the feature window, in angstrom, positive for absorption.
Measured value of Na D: 4.4 angstrom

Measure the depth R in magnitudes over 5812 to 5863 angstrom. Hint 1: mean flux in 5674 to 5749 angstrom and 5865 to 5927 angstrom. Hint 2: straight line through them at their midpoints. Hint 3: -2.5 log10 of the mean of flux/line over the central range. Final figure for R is -0.08 mag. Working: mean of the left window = 7.22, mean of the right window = 6.78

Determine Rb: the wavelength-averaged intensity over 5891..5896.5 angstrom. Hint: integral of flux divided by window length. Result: 5.76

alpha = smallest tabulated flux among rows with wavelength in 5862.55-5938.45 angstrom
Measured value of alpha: 5.523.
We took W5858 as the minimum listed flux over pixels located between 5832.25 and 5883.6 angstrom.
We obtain 6.384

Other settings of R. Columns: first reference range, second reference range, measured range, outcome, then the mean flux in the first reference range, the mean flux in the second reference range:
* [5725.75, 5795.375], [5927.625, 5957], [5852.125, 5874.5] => 0.037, 7.42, 7.56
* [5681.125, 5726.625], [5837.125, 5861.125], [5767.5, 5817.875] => -0.022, 7.07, 7.33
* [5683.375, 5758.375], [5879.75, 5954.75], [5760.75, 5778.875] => -0.051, 7.24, 6.95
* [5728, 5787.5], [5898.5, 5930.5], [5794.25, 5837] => -0.036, 7.42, 7.04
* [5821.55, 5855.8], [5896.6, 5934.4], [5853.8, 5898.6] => 0.084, 7.46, 7.05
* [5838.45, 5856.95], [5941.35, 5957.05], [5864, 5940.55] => 0.099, 7.35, 7.72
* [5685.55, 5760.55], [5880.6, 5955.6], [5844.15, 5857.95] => -0.032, 7.25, 6.97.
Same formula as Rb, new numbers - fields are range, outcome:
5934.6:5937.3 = 7.2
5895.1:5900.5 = 6.26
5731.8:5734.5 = 7.66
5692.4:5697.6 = 6.84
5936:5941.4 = 7.29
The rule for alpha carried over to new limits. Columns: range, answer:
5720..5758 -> 7.25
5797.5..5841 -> 7.229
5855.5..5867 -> 7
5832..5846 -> 7.251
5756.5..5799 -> 6.854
